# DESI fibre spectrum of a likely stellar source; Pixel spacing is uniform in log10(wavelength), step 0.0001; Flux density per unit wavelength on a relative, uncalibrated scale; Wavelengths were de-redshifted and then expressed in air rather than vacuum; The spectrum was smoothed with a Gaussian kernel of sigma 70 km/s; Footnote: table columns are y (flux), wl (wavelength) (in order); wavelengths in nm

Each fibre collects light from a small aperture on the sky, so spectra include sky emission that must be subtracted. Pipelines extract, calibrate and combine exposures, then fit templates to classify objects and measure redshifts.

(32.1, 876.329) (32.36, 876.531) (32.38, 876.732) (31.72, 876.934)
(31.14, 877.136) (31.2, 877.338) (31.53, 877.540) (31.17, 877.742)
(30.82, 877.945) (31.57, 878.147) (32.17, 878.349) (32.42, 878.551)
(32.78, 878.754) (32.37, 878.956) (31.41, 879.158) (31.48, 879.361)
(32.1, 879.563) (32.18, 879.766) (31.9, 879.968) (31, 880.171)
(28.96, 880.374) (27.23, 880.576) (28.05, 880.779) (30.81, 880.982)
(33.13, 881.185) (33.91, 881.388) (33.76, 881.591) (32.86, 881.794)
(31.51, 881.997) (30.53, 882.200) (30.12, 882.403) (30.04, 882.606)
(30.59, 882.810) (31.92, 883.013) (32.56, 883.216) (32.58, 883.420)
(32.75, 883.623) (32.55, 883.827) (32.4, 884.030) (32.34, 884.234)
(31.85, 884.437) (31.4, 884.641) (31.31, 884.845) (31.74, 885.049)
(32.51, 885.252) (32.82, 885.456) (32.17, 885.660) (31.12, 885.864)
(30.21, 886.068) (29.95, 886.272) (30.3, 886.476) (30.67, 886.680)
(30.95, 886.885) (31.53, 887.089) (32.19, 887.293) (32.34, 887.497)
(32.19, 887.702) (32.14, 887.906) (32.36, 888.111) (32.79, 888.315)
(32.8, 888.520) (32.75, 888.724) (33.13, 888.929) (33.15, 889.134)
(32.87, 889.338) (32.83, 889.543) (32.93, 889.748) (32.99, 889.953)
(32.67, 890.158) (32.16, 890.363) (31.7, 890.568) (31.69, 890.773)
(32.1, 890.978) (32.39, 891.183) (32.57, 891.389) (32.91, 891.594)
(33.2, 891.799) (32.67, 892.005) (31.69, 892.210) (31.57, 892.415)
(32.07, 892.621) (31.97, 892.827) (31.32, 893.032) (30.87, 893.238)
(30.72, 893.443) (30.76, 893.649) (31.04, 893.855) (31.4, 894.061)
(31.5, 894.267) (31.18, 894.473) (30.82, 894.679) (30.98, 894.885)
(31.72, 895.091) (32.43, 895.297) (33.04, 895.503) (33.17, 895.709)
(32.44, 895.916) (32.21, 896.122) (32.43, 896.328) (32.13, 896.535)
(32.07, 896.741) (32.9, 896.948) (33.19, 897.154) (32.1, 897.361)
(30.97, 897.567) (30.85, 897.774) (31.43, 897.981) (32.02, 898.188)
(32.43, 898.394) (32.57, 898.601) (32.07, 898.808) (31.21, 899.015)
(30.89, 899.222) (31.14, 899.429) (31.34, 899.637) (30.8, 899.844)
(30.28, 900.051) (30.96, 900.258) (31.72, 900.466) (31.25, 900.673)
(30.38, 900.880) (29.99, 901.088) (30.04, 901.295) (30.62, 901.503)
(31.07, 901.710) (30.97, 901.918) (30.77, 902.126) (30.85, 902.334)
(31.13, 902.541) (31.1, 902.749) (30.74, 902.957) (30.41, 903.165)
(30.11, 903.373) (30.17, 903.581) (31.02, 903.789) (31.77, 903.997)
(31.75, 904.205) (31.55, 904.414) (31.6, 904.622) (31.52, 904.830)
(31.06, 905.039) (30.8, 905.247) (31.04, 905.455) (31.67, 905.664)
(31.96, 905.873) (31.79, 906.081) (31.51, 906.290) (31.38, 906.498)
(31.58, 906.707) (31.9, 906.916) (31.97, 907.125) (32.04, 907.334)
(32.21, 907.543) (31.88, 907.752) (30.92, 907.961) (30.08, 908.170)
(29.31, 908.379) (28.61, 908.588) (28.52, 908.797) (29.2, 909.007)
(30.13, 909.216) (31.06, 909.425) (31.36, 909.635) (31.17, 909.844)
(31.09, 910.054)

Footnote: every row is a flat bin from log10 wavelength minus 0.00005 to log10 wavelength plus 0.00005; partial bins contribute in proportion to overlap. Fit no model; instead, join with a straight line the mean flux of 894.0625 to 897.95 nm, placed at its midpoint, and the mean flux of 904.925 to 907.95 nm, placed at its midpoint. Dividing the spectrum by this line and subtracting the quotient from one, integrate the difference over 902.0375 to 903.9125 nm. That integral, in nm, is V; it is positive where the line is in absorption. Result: 0.06 nm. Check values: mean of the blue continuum 32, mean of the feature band 30.7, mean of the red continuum 31.6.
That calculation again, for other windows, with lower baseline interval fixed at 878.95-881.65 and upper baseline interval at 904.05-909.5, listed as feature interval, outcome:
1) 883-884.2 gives -0.05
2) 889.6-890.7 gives -0.05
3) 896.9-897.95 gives -0.03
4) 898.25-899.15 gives -0.03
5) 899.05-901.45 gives 0.02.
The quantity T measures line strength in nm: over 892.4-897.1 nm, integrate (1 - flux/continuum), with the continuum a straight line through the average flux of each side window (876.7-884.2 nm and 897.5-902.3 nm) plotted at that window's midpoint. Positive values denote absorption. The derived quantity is -0.08 nm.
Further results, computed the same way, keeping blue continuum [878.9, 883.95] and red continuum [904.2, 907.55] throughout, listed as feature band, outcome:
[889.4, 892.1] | -0.088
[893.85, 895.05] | 0.012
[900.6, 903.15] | 0.067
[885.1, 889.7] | -0.076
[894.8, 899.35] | -0.075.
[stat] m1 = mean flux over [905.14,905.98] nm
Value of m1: 31.4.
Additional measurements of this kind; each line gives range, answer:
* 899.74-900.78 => 31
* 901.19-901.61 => 30.4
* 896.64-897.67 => 32.3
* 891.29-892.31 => 32.6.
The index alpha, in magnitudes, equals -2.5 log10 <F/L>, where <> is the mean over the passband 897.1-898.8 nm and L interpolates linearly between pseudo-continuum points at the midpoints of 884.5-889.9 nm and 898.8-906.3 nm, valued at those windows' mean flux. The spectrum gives -0.02 mag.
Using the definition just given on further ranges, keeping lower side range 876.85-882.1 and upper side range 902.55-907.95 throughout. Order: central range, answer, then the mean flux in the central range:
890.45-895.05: -0.009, 31.7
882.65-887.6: -0.007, 31.7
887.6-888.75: -0.036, 32.5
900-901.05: 0.018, 30.9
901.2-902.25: 0.025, 30.7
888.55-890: -0.050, 32.9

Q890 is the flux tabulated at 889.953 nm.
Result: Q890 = 32.99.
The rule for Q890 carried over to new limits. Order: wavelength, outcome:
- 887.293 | 32.19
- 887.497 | 32.34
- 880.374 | 28.96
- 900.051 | 30.28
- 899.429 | 31.14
